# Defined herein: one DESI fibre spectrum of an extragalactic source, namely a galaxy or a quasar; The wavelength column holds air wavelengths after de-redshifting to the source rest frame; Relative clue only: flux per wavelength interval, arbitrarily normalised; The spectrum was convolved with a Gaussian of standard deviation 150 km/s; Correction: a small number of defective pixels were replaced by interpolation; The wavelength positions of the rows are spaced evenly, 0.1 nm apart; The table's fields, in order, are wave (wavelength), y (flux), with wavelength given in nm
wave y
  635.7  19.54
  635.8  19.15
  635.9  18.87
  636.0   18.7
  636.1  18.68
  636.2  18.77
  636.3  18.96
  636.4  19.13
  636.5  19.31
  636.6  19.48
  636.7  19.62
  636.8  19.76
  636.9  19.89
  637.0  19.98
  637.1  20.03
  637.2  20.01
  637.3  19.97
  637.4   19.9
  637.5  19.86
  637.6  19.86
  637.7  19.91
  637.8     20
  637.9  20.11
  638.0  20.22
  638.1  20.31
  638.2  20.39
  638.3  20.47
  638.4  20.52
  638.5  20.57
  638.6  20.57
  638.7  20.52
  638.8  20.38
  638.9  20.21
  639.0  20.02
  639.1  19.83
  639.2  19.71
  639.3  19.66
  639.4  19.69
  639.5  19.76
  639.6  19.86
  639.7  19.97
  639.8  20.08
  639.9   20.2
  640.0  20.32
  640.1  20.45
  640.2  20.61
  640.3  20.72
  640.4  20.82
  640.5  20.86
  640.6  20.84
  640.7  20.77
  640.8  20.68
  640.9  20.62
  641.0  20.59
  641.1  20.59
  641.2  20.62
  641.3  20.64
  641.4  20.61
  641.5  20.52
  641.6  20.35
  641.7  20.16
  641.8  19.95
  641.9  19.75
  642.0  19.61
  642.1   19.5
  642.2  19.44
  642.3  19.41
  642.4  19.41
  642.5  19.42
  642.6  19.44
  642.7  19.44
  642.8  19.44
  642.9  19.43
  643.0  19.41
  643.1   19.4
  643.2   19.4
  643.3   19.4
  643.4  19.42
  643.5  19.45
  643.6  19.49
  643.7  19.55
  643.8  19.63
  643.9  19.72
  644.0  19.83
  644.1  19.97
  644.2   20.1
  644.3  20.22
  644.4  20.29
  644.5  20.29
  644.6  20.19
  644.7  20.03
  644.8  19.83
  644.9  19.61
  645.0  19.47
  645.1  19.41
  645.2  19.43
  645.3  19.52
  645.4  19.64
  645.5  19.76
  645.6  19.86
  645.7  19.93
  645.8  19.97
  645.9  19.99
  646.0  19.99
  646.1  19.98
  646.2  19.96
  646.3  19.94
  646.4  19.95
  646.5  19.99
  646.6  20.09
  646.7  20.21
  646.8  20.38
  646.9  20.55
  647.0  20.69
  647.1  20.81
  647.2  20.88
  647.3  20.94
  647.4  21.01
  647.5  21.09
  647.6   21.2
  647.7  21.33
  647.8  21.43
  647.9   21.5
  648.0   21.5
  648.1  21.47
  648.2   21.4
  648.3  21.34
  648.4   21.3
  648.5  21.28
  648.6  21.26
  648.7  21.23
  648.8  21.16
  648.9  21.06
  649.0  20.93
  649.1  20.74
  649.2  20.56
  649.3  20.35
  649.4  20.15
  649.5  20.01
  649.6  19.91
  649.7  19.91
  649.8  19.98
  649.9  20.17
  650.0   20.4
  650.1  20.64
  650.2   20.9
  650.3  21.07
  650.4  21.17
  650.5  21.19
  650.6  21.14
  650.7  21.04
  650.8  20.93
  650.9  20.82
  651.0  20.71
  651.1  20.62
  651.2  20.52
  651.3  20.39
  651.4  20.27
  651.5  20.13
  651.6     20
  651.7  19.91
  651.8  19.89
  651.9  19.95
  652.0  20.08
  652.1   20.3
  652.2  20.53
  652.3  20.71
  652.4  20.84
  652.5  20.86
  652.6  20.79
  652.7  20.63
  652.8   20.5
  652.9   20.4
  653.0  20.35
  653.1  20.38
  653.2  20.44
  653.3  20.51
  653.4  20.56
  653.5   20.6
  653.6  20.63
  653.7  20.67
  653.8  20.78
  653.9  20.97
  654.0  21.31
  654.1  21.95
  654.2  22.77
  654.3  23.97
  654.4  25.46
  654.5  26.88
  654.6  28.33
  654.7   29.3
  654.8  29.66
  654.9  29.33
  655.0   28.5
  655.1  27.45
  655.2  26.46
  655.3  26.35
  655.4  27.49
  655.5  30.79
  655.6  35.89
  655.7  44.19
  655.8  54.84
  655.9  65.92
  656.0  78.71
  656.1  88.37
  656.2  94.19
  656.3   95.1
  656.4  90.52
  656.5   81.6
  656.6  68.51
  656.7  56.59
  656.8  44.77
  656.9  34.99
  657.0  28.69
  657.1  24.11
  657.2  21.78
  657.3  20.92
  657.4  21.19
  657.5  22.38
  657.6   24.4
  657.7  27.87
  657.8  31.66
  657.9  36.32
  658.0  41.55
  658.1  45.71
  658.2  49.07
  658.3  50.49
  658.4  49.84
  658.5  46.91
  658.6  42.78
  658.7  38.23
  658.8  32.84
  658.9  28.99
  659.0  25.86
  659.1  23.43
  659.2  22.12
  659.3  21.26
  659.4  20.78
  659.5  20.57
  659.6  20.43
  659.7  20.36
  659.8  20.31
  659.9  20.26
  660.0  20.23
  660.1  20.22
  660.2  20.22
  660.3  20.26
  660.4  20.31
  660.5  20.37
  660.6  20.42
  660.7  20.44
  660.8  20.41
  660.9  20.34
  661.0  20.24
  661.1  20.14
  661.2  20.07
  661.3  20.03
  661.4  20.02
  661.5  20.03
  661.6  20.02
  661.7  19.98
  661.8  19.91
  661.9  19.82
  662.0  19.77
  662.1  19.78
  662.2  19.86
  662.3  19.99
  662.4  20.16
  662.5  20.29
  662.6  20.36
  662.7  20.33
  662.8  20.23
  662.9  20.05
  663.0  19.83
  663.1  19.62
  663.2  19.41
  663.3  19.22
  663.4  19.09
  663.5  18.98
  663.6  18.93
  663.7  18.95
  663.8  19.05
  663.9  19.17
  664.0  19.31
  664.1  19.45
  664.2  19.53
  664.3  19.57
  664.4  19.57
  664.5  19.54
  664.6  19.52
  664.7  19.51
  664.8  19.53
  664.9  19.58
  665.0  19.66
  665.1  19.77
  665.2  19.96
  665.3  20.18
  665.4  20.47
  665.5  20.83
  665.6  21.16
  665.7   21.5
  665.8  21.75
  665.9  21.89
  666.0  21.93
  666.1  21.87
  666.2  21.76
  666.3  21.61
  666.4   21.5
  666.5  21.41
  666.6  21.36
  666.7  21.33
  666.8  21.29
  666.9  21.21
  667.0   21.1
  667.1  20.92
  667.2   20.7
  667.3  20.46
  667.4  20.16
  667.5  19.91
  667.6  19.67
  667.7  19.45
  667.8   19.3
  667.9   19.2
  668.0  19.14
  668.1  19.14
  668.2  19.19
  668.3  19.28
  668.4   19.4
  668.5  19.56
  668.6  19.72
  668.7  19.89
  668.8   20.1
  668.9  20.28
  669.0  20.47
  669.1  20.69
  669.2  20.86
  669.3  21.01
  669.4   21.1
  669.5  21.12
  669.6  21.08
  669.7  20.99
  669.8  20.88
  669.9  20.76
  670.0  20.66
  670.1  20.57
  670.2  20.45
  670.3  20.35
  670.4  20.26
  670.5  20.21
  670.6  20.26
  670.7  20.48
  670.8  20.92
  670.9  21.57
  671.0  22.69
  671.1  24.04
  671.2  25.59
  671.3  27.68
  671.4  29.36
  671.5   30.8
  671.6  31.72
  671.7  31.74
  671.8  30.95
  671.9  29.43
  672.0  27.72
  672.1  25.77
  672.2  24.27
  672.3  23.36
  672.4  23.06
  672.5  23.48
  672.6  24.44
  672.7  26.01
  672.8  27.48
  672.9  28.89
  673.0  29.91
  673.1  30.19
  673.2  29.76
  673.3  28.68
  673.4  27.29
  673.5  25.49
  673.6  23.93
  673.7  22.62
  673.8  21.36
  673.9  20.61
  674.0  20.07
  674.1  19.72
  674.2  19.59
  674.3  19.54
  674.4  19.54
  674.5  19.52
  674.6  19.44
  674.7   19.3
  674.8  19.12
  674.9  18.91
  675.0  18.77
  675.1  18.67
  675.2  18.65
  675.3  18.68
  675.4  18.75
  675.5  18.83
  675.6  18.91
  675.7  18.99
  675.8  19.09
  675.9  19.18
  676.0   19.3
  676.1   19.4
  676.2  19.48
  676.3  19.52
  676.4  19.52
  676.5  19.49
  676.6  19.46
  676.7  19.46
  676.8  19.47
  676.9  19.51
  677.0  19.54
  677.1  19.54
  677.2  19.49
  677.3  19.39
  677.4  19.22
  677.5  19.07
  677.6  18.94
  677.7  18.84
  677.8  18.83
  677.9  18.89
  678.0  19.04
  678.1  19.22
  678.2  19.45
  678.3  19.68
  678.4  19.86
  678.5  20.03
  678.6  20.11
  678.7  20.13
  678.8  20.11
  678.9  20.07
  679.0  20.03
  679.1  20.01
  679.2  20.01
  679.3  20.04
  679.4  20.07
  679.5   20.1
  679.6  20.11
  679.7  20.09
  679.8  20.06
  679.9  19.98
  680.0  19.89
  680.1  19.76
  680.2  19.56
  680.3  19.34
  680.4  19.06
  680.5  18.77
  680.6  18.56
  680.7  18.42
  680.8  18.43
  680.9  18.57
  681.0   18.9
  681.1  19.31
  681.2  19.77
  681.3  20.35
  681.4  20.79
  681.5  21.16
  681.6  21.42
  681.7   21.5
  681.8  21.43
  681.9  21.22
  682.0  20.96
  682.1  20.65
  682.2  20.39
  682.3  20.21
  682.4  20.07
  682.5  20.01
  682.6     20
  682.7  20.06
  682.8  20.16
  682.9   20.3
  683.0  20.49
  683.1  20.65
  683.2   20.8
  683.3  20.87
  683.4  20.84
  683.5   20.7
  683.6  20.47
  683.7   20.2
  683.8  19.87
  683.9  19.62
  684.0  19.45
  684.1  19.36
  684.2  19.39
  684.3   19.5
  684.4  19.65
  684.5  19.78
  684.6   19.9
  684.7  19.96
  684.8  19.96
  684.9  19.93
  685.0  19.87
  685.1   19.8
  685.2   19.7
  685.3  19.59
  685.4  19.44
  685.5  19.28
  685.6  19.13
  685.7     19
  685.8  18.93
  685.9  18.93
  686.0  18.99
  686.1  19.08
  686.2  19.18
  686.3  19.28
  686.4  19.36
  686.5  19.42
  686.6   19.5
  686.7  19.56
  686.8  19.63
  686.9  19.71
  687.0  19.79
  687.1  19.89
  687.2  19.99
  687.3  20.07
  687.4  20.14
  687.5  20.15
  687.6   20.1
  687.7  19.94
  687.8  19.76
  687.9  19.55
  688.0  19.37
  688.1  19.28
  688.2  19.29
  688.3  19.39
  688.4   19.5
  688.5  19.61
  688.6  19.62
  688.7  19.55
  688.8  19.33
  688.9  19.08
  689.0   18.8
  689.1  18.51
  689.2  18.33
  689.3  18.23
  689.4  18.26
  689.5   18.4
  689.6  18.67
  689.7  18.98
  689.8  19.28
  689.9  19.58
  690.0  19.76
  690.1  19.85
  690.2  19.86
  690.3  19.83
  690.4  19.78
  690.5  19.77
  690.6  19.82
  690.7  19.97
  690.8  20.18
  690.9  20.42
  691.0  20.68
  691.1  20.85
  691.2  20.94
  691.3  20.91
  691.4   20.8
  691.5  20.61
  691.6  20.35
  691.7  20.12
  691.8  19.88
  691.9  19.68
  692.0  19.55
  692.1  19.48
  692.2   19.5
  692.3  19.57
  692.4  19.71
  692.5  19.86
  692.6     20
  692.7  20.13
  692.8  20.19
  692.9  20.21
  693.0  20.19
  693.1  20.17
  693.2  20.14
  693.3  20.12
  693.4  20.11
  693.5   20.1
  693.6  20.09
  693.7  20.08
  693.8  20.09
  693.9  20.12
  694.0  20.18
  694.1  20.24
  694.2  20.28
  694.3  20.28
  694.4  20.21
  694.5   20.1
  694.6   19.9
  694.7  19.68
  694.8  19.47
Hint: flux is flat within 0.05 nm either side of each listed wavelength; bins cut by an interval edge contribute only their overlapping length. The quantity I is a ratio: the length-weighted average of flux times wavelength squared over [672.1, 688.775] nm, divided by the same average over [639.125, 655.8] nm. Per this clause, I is 1.1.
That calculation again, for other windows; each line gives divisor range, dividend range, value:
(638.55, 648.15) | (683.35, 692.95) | 1.12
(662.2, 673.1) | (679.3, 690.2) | 0.96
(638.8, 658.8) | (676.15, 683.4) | 0.85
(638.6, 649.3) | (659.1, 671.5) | 1.08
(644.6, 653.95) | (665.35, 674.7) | 1.17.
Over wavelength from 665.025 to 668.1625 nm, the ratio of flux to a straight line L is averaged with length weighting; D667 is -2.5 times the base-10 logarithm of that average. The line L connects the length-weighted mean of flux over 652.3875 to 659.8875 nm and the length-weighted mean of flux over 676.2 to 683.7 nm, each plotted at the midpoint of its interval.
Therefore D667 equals 0.33 mag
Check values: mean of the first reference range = 34.3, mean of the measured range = 20.7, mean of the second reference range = 19.9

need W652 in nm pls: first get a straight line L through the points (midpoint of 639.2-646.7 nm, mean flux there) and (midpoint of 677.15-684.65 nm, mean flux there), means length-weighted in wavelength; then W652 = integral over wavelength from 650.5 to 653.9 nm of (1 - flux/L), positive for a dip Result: -0.10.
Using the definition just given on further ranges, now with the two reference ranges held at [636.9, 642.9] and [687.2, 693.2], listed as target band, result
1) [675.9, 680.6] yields 0.06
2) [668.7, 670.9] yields -0.08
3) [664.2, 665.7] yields 0.00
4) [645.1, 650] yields -0.11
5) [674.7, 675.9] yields 0.06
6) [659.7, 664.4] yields 0.01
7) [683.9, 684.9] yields 0.00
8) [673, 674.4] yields -0.28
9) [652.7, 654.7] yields -0.21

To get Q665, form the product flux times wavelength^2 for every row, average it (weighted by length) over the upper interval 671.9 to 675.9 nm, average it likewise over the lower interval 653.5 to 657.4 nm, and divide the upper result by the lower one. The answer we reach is 0.60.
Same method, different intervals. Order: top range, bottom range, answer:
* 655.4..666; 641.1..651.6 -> 1.50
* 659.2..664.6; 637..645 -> 1.06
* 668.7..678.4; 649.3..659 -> 0.74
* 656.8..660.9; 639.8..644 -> 1.48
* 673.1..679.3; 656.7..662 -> 0.79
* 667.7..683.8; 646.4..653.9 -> 1.10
